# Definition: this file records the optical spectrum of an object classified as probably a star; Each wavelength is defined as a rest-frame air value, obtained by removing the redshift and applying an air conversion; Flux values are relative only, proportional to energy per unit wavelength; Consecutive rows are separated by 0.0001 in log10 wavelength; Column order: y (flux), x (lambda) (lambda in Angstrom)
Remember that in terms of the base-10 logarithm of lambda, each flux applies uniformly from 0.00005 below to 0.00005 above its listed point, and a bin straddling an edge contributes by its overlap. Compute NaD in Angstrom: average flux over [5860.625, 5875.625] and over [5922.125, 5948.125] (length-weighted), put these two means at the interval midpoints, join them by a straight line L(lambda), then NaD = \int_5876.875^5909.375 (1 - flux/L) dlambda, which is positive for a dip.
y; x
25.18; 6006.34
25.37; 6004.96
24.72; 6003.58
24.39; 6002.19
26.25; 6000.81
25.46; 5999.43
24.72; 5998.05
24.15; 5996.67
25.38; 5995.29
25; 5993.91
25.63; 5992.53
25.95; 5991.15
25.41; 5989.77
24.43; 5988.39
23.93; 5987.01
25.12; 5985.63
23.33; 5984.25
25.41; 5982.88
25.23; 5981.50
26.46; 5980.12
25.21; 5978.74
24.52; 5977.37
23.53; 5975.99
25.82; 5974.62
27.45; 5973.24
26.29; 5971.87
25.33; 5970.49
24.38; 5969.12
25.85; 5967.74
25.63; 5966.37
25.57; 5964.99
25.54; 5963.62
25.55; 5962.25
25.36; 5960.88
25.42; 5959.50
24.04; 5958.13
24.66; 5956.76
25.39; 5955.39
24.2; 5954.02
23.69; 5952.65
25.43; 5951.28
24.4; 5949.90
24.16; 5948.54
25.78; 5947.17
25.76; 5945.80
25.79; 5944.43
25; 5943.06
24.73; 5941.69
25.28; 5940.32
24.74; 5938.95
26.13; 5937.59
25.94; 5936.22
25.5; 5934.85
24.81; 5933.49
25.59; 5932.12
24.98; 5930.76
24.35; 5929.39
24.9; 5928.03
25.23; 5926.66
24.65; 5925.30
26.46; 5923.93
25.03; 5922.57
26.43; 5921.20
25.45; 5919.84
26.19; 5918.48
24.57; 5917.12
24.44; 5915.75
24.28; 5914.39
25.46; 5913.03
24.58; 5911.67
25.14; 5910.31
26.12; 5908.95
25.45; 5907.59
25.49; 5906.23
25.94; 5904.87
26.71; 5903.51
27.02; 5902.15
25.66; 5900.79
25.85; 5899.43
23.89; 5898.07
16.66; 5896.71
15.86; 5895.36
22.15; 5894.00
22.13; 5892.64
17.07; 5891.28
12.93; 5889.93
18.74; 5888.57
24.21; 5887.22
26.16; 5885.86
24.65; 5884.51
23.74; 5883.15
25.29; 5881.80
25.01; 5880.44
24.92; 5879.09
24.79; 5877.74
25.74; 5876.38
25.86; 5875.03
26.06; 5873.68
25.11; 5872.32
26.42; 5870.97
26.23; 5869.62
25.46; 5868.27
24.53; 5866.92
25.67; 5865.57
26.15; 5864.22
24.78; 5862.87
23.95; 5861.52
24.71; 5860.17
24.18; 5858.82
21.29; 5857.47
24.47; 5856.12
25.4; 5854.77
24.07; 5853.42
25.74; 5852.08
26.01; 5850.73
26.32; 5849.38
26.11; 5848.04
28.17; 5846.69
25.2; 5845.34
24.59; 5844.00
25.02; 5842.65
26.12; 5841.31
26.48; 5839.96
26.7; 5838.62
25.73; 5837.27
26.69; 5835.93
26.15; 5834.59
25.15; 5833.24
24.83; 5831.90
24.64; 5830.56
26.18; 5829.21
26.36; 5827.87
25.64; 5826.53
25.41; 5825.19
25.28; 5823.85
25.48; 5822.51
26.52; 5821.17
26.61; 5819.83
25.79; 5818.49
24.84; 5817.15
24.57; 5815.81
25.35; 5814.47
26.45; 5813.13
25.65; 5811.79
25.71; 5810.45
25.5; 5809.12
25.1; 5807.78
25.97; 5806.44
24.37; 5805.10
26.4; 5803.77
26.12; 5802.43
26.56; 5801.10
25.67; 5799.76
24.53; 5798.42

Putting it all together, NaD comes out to 2.8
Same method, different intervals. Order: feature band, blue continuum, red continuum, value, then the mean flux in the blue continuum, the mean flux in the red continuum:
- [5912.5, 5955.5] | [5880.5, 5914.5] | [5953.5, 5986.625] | -1.6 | 23.3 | 25.2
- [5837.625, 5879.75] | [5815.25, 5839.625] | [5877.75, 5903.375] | -2.2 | 25.7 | 22.5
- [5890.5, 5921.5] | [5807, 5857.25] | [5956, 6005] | 1.8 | 25.6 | 25.2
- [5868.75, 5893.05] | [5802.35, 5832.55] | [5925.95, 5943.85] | 1.7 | 25.6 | 25.2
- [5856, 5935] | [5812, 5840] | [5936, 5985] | 3.5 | 25.7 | 25.2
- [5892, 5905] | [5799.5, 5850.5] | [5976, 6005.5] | 1.2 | 25.8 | 25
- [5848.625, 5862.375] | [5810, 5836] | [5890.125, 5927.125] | 0.2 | 25.6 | 24.1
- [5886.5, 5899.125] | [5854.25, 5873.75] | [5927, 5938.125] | 2.8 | 24.9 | 25.3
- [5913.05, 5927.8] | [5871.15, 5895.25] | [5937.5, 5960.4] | -0.7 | 23.1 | 24.9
